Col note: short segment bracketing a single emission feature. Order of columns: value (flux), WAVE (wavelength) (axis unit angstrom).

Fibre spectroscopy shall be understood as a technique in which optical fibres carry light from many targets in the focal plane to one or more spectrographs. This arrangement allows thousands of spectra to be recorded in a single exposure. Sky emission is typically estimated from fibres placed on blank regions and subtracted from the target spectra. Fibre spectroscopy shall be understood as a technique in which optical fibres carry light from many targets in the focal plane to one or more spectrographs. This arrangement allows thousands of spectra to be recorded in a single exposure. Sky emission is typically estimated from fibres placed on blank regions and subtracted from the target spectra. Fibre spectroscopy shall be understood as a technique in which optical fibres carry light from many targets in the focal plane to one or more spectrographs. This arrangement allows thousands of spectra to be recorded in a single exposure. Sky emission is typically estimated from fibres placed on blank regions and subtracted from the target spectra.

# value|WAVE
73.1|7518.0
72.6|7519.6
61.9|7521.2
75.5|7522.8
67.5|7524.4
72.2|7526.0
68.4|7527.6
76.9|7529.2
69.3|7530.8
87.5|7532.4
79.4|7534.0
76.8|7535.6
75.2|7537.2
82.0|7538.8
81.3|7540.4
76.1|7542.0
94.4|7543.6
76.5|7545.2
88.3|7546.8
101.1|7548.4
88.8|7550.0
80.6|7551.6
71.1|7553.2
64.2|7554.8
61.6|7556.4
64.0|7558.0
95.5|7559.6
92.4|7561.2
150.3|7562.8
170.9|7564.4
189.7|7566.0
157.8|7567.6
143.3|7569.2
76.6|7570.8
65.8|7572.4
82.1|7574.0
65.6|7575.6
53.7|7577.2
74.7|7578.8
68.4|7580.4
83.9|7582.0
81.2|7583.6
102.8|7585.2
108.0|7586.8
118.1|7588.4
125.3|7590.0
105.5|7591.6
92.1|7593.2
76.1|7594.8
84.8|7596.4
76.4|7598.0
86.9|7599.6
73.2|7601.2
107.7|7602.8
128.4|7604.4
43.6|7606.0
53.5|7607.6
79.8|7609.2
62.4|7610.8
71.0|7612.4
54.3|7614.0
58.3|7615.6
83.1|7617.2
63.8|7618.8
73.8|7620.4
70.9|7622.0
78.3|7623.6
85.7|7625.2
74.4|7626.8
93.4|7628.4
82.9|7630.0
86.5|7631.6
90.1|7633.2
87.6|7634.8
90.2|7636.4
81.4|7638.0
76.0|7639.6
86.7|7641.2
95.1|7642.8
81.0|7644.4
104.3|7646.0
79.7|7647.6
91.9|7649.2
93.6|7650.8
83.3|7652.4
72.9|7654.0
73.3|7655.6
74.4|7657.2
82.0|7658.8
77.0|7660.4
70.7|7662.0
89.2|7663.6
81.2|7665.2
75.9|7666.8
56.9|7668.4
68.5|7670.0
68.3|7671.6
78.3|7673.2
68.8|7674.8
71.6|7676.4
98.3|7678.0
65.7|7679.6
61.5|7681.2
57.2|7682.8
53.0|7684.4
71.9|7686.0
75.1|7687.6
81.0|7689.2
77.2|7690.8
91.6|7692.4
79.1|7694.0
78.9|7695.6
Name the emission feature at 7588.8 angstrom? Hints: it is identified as [N II] 6583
